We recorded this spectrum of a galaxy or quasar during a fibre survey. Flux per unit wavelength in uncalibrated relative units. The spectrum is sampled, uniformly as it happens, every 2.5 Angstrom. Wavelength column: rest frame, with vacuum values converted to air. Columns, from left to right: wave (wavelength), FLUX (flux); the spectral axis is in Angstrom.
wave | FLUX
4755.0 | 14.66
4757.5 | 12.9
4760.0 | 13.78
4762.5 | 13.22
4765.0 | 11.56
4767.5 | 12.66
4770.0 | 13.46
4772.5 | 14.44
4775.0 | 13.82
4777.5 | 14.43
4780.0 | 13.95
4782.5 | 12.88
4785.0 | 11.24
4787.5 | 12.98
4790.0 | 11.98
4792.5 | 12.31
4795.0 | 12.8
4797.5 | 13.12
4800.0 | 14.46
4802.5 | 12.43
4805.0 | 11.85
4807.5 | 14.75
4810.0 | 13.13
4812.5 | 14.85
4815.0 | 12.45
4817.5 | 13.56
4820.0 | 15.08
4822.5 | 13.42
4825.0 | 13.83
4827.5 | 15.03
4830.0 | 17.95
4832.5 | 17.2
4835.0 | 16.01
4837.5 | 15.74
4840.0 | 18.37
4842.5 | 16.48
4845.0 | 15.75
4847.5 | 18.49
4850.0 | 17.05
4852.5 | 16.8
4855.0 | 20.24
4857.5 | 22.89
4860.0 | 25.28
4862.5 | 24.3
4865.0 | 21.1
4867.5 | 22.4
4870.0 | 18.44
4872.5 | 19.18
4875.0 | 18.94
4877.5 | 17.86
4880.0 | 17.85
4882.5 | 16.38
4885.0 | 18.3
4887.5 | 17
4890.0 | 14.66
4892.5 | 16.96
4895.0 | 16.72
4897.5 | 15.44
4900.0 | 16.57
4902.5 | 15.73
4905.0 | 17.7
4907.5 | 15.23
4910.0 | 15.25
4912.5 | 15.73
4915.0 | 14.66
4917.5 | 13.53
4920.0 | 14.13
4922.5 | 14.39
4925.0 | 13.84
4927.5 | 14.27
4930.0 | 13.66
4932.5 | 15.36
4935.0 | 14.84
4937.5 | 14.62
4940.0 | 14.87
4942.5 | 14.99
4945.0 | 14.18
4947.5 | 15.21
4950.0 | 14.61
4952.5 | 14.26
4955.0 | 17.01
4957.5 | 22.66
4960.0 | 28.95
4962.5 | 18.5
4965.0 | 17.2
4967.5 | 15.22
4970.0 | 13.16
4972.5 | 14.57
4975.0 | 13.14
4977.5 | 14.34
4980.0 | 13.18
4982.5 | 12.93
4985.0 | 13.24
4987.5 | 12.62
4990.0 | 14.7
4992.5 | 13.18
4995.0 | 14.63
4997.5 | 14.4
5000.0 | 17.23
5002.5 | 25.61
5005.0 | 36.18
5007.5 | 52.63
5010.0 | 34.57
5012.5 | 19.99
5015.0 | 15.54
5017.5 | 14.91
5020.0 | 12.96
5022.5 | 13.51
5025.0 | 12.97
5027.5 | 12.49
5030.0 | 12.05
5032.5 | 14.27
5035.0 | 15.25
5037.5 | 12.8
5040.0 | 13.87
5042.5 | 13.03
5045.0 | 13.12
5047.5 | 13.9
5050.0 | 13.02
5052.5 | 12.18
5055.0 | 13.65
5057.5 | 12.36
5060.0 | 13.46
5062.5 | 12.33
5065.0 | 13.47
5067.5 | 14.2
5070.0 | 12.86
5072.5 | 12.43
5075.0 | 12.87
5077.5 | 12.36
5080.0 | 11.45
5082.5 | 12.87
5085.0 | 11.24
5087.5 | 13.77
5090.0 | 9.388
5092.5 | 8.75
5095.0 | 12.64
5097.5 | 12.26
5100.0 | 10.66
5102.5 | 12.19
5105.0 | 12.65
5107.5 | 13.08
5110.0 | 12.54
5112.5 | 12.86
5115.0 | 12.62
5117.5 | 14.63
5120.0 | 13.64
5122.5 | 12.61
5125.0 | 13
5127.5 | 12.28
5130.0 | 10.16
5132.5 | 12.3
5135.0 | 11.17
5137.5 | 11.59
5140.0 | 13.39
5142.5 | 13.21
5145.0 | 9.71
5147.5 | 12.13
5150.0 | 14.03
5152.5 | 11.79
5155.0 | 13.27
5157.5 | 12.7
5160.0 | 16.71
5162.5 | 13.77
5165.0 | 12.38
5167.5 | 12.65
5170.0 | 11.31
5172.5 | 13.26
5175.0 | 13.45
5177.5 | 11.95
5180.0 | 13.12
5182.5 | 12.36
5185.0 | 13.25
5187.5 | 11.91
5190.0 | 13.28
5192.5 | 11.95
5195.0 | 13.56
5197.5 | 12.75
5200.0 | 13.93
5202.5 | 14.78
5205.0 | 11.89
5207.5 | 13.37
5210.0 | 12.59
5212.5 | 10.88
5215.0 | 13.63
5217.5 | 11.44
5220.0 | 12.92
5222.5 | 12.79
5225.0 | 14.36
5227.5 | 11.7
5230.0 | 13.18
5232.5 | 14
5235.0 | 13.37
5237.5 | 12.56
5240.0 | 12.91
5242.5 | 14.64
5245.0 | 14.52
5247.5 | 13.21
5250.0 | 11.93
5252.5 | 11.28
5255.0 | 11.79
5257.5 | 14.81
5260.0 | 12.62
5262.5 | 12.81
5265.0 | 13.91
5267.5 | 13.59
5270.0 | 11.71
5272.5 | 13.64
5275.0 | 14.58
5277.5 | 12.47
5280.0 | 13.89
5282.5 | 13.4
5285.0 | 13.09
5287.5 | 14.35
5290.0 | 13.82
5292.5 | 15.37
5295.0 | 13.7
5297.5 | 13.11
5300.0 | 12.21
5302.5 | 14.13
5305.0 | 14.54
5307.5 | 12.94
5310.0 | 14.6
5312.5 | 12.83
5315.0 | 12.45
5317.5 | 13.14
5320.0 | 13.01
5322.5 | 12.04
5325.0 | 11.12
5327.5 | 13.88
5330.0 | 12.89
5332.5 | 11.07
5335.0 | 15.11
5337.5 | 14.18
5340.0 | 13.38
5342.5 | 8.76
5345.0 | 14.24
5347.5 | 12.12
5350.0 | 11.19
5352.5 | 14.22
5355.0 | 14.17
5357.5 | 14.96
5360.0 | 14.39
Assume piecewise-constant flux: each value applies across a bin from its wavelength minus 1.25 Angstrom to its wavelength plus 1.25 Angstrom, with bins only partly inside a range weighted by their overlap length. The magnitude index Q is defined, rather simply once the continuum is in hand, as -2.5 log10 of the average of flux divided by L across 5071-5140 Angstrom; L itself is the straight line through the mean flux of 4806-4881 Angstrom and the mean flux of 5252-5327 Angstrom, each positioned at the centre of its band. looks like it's 0.226 mag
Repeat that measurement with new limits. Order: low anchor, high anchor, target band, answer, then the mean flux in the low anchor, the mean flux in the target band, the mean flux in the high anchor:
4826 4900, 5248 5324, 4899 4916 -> 0.12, 18.2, 15.8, 13.3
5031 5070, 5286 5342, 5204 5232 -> 0.06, 13.4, 12.7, 13.3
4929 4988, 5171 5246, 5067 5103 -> 0.19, 15.6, 11.9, 13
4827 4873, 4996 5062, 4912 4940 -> 0.26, 18.9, 14.4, 17.5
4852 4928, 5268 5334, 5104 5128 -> 0.17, 17.5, 13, 13.2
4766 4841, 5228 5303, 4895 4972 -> -0.15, 14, 15.9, 13.3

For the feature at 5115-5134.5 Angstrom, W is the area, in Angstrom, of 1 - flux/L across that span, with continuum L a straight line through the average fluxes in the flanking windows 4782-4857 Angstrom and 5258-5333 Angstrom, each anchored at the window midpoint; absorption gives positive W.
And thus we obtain 1.7 Angstrom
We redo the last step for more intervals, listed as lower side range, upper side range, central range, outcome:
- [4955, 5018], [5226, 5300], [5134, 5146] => 3.1 Angstrom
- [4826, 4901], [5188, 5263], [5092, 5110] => 3.4 Angstrom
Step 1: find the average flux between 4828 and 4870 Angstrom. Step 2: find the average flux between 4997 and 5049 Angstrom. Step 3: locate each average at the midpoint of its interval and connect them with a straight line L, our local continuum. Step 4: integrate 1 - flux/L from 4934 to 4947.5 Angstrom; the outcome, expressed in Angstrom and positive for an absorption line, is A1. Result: 2.9 Angstrom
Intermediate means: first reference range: 19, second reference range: 18.7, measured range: 14.7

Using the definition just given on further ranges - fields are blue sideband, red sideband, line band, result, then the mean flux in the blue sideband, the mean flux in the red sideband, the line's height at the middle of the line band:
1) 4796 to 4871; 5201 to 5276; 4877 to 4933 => 1.4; 16.7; 13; 16.1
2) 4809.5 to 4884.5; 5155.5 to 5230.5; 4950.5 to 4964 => -3.2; 17.6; 12.9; 16.1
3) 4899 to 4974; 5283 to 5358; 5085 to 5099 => 3.2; 15.8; 13.2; 14.8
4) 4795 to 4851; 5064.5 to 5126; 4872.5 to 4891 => -3.9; 15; 12.4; 14.4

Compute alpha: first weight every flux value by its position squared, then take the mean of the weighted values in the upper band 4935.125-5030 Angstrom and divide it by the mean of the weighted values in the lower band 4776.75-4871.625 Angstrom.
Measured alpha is 1.18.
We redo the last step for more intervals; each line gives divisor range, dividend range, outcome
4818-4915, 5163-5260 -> 0.85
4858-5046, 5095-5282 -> 0.83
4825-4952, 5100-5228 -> 0.85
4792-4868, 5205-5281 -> 0.93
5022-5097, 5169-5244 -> 1.07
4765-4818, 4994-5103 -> 1.29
